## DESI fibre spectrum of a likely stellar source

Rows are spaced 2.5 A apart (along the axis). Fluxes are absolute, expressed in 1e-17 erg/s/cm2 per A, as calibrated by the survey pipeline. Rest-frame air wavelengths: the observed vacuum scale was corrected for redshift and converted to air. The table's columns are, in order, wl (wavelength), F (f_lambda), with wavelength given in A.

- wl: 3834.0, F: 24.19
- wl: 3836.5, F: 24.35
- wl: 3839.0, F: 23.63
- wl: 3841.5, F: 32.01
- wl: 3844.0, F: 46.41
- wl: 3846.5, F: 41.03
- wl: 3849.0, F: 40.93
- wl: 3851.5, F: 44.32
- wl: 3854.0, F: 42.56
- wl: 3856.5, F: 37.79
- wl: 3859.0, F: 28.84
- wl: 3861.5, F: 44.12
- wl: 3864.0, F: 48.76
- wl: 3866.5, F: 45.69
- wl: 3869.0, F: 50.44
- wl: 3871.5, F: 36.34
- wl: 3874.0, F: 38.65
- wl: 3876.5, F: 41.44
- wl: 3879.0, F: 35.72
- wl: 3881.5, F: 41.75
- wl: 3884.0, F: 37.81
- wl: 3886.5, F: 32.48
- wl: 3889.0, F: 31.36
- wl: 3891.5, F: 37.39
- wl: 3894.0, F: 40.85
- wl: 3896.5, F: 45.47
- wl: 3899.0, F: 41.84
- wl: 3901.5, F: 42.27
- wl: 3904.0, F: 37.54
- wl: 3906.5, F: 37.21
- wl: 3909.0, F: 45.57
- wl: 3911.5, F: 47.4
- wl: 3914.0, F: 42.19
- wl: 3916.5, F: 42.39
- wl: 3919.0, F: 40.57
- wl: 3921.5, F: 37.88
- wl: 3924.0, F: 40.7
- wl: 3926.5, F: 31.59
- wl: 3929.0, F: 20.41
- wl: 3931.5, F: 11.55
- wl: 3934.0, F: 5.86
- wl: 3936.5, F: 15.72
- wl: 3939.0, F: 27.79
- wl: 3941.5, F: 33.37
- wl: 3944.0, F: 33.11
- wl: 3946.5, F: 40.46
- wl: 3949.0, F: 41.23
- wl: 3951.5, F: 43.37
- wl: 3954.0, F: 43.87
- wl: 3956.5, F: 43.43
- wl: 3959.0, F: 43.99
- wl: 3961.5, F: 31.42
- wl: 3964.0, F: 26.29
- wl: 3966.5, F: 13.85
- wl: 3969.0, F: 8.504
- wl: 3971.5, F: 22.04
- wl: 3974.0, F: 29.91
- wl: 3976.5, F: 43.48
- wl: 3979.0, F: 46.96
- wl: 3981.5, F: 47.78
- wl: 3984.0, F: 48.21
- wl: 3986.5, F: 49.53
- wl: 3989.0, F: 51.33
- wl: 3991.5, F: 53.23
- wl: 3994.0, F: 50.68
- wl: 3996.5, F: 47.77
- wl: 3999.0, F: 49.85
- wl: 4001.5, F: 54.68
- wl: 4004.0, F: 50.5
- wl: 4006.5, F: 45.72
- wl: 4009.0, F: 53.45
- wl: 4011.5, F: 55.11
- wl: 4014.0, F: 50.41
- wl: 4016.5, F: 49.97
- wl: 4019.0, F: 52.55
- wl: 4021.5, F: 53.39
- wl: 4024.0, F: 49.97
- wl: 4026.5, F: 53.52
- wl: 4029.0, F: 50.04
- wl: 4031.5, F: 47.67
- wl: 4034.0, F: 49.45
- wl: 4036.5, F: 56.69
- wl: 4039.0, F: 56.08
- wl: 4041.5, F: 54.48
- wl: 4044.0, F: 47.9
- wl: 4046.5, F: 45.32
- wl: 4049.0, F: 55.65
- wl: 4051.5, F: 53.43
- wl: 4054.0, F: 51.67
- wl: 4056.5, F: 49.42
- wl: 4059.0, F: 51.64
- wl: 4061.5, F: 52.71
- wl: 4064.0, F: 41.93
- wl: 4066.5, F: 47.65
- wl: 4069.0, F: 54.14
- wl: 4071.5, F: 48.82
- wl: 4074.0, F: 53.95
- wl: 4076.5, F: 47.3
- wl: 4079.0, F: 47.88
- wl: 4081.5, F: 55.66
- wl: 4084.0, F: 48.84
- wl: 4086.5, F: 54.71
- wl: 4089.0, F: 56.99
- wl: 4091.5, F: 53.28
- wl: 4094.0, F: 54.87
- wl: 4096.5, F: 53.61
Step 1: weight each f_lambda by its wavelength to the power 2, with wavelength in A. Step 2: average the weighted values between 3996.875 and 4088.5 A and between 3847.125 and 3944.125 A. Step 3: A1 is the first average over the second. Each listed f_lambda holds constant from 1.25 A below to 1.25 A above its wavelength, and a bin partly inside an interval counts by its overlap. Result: 1.5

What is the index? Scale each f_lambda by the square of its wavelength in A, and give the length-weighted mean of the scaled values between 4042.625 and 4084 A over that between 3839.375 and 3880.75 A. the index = 1.37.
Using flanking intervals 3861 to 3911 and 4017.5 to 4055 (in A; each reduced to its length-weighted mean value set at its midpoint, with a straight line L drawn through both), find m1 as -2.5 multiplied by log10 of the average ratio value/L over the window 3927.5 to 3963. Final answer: 0.41 mag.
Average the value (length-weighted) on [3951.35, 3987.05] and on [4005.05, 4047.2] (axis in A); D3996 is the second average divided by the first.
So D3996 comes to 1.4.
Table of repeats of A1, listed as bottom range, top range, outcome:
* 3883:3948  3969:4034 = 1.44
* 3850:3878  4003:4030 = 1.33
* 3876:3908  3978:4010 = 1.36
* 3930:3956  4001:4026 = 1.78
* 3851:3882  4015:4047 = 1.36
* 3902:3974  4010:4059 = 1.67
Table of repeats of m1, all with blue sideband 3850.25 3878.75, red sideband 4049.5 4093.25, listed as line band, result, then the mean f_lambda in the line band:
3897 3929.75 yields 0.112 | 39.5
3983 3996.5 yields -0.065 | 50.4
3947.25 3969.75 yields 0.338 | 33.6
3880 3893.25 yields 0.172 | 36.3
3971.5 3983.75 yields 0.159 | 40.5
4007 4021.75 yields -0.075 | 52.1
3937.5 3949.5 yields 0.298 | 34.4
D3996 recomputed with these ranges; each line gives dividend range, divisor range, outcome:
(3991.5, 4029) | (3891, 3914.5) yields 1.22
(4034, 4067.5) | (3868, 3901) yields 1.30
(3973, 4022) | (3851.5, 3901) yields 1.23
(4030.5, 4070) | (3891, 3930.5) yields 1.30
